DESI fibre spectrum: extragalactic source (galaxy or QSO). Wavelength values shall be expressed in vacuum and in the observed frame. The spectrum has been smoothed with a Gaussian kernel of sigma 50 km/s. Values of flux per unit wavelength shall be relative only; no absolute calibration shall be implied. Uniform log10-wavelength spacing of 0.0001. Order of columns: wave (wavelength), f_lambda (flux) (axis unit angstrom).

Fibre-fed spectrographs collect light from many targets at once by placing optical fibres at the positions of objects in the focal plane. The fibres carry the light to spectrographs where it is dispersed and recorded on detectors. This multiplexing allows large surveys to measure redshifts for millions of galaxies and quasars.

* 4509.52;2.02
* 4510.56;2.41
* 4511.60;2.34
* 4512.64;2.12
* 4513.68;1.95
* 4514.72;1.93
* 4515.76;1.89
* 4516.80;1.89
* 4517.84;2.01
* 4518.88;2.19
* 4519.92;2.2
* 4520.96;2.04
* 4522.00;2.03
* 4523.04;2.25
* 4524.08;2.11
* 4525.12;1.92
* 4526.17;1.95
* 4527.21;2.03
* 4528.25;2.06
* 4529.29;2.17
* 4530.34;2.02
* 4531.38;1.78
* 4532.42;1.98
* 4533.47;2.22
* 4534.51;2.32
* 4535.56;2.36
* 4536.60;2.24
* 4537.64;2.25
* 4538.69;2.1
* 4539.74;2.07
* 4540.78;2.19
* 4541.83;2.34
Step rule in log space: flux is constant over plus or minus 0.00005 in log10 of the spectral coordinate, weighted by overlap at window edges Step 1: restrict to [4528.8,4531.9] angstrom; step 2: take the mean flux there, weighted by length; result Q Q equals 1.99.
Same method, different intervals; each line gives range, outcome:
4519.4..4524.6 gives 2.13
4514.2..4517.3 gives 1.9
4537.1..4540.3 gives 2.14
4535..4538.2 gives 2.28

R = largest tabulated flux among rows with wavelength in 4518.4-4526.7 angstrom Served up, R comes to 2.25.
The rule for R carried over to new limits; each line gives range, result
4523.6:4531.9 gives 2.17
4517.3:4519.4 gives 2.19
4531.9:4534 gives 2.22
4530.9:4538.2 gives 2.36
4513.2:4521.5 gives 2.2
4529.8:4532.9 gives 2.02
